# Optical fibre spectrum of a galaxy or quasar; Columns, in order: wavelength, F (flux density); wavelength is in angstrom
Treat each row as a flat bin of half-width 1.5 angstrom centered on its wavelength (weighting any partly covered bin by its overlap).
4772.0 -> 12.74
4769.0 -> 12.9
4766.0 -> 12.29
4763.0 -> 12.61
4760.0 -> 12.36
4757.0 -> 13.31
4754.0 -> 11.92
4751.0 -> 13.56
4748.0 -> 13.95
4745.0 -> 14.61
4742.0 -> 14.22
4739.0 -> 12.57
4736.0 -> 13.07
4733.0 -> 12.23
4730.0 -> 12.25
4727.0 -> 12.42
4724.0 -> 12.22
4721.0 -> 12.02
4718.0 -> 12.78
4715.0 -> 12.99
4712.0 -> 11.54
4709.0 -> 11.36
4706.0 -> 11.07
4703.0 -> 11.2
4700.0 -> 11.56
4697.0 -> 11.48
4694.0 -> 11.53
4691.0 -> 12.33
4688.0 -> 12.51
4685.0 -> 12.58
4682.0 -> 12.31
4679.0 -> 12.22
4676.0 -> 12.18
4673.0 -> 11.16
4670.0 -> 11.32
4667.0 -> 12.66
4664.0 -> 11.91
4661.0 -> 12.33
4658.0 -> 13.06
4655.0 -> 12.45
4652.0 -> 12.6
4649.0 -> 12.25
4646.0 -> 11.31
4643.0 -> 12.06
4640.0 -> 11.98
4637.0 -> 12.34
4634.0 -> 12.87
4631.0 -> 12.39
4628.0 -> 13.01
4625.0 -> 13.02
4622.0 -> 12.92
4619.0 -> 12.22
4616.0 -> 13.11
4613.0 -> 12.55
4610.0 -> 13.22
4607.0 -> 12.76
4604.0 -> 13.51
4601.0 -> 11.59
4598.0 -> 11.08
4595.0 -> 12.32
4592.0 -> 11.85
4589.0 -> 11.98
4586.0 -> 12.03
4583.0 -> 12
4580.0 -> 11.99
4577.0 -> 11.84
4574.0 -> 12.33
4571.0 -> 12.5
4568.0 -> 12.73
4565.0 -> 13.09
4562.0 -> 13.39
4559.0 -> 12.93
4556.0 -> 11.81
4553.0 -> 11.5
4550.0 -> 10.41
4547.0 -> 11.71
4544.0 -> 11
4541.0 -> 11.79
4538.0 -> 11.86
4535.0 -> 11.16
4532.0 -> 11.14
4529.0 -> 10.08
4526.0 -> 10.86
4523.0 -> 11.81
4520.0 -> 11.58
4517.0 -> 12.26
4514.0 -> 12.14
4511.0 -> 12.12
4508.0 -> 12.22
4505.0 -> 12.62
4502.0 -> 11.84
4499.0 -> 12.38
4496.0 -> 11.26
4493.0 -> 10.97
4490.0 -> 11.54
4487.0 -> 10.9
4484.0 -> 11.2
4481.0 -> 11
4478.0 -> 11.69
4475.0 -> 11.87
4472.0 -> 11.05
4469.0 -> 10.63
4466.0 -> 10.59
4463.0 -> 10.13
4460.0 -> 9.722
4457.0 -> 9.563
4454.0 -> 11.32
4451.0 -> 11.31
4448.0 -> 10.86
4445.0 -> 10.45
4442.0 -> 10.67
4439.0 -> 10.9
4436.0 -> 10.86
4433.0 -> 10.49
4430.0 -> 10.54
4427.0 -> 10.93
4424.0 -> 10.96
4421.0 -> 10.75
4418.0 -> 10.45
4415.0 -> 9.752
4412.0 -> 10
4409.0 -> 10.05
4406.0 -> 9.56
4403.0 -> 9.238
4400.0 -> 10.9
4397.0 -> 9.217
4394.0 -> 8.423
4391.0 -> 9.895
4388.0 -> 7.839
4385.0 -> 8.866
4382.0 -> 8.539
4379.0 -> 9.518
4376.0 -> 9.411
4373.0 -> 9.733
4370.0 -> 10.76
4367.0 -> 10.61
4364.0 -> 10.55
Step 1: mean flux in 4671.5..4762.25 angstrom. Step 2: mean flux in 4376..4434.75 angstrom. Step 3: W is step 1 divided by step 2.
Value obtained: 1.27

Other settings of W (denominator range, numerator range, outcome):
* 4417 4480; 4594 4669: 1.16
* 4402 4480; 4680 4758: 1.18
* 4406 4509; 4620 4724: 1.12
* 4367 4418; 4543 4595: 1.27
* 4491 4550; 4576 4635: 1.07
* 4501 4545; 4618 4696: 1.06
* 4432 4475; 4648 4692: 1.15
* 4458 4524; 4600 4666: 1.10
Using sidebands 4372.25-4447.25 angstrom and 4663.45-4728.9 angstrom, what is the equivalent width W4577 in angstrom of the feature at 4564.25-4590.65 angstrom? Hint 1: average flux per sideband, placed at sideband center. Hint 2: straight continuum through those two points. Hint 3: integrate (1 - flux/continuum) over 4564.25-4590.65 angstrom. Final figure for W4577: -2.7 angstrom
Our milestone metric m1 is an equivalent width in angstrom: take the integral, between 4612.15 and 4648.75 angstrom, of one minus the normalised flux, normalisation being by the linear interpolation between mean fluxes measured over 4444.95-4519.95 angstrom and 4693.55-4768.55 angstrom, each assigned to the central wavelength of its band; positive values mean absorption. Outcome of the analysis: -1.5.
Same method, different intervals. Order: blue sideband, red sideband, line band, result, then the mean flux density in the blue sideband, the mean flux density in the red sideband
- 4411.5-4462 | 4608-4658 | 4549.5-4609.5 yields -1.2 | 10.6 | 12.5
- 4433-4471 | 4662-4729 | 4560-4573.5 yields -2.0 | 10.6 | 12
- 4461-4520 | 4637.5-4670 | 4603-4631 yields -1.9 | 11.5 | 12.2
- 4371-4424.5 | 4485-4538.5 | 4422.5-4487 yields -1.3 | 9.6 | 11.6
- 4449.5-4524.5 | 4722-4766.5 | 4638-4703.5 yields 2.1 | 11.3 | 12.9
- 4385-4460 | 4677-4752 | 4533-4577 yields -3.2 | 10.2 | 12.4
